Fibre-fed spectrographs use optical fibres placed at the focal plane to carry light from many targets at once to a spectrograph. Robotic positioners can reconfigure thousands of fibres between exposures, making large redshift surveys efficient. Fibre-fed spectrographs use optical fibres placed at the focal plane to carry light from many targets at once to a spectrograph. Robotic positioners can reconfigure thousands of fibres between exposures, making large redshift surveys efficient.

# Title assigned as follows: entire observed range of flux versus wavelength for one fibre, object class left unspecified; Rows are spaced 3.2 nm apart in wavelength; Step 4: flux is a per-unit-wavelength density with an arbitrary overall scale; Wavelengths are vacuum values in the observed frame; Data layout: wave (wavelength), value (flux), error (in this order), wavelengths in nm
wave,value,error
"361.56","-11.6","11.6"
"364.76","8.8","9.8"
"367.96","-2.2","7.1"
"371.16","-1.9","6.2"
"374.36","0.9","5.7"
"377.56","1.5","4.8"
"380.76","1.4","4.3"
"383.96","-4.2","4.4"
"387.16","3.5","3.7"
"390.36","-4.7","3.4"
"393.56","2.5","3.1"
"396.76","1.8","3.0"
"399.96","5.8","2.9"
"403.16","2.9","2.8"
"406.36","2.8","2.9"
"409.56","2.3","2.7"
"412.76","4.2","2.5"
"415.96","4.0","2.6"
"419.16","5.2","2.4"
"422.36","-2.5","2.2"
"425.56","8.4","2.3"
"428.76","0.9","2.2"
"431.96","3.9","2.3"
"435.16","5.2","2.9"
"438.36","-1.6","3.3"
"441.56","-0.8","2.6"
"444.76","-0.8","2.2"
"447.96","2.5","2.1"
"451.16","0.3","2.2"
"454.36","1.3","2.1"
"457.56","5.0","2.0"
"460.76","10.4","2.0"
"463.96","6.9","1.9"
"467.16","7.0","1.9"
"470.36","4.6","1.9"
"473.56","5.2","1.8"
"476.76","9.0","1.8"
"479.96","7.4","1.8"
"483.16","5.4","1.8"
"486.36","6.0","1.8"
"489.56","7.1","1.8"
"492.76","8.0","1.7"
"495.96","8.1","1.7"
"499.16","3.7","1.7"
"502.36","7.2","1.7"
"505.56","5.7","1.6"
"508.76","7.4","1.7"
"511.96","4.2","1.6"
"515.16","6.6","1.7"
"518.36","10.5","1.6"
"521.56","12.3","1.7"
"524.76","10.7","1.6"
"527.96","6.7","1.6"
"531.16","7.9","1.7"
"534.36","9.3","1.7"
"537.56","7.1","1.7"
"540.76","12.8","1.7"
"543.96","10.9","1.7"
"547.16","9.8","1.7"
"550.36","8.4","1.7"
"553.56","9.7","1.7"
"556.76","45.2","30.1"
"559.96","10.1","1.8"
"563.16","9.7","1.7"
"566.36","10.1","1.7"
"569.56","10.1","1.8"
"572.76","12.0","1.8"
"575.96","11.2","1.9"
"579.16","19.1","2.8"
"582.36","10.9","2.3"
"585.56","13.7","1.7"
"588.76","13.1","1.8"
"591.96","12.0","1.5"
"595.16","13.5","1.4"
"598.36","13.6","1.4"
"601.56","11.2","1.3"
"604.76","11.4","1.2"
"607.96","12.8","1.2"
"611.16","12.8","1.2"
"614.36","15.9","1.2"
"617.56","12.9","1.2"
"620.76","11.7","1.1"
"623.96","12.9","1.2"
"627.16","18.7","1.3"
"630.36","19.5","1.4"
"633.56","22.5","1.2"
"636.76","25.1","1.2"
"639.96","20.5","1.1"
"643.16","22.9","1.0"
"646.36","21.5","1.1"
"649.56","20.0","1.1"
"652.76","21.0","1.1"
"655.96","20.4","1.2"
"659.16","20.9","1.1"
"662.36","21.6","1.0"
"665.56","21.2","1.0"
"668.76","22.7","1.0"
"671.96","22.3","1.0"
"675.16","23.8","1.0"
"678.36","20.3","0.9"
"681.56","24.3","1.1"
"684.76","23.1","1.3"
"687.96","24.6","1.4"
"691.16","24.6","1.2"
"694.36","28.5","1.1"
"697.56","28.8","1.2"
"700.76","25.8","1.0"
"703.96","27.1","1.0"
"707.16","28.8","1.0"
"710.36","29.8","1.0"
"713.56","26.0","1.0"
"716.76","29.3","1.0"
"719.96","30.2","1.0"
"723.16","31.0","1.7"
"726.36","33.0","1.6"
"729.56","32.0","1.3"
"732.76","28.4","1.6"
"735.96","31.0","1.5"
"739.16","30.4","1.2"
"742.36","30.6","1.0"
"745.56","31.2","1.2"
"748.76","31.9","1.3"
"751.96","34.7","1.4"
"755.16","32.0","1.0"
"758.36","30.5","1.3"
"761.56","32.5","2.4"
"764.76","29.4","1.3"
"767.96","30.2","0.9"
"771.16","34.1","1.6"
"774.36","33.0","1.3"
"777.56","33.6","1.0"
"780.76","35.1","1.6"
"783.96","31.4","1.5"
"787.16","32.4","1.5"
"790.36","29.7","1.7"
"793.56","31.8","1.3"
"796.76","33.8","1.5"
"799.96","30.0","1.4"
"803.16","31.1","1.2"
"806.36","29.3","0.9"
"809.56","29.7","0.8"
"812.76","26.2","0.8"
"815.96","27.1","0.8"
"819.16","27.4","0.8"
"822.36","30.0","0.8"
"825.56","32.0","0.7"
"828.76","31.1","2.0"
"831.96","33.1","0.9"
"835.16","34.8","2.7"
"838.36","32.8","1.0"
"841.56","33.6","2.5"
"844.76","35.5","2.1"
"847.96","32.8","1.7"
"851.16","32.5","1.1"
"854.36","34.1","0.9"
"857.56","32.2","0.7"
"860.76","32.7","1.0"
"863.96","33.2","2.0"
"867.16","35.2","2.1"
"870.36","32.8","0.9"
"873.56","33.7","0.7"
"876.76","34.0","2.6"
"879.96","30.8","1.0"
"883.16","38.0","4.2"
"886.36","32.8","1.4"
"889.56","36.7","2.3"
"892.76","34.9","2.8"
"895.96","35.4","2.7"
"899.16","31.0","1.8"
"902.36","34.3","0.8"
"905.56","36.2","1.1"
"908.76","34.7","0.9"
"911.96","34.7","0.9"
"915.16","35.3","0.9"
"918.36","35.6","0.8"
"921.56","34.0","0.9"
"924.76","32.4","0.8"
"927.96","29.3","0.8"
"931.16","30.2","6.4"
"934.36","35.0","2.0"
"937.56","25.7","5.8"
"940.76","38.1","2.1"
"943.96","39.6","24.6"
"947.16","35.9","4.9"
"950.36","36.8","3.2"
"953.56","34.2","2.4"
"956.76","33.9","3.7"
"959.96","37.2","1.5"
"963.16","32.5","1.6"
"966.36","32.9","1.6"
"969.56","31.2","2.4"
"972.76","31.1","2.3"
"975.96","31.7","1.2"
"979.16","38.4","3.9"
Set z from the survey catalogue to 0.574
